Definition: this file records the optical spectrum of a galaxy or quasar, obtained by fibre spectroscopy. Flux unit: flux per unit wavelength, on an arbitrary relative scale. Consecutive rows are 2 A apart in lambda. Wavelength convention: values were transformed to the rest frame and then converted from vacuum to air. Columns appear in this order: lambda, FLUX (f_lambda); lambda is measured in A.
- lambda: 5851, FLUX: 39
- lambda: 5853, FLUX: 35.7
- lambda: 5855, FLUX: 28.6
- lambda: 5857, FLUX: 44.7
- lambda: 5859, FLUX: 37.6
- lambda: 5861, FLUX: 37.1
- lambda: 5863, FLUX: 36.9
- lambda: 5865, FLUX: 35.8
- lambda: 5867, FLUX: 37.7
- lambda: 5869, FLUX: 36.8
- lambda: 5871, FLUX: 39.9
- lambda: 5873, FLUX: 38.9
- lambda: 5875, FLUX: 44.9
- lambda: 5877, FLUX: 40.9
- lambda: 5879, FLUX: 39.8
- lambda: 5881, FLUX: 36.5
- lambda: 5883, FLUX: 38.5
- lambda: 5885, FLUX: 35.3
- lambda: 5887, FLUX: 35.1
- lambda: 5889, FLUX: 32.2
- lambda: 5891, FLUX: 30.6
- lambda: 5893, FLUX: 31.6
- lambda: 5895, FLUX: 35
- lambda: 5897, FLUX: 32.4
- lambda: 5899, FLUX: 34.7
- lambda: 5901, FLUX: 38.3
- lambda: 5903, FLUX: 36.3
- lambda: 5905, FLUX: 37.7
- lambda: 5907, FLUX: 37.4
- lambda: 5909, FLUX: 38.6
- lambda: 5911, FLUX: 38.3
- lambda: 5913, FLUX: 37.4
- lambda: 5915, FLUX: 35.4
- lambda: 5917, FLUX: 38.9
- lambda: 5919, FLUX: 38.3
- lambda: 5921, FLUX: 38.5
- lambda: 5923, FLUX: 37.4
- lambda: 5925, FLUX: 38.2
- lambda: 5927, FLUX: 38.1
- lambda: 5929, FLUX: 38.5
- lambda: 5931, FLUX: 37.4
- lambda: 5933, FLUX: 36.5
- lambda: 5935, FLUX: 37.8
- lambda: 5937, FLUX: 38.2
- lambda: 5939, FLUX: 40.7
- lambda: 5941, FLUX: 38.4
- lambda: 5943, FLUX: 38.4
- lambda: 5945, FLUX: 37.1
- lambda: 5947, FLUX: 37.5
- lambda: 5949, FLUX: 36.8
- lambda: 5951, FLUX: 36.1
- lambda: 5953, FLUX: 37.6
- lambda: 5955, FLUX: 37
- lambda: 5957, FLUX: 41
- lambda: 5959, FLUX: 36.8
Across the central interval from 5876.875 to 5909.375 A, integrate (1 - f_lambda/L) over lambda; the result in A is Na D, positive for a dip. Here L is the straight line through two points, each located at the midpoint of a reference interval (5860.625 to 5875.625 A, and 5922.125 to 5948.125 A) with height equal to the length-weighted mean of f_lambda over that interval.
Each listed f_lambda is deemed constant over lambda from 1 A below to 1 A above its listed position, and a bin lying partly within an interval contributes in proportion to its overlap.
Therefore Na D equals 2.1 A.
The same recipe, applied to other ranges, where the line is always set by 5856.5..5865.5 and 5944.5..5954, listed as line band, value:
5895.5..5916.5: 0.52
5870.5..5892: 0.28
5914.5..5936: -0.25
